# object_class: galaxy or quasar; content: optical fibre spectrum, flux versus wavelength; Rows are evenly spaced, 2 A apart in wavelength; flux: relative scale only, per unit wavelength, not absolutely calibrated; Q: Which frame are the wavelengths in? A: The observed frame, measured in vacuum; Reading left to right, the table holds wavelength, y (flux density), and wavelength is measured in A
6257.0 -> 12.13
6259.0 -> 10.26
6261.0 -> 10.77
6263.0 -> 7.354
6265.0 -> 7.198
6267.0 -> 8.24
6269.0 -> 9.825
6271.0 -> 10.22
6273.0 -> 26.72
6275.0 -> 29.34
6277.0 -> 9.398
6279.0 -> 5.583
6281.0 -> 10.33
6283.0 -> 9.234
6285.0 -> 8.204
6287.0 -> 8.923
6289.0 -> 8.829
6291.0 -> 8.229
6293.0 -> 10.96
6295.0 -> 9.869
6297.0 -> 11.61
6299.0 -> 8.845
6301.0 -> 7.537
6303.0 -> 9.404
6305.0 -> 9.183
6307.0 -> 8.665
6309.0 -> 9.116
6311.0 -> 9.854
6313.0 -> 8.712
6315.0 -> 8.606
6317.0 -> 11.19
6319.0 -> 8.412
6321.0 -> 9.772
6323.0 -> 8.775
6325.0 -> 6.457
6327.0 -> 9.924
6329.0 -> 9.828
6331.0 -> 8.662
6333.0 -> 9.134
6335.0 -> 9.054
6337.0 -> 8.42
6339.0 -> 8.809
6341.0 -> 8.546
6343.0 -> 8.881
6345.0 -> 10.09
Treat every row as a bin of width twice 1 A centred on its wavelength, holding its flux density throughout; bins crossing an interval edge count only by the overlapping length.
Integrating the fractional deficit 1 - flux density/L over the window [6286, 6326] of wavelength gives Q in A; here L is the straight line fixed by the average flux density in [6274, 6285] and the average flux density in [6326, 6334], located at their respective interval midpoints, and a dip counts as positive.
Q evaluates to 6.1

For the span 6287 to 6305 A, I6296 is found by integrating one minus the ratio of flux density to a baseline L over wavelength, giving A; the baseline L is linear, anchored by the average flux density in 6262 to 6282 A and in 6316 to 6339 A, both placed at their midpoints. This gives 2.60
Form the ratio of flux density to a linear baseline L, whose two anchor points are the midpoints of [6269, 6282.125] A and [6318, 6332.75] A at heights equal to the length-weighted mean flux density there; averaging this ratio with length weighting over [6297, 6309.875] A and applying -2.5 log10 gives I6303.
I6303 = 0.26 mag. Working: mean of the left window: 14.8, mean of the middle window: 9.01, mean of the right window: 8.85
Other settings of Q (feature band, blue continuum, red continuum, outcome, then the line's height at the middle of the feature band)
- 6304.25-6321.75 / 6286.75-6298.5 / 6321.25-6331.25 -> -0.2 A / 9.18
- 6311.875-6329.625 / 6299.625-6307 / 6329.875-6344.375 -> -0.6 A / 8.77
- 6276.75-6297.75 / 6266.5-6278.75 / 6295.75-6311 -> 5.2 A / 12.4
